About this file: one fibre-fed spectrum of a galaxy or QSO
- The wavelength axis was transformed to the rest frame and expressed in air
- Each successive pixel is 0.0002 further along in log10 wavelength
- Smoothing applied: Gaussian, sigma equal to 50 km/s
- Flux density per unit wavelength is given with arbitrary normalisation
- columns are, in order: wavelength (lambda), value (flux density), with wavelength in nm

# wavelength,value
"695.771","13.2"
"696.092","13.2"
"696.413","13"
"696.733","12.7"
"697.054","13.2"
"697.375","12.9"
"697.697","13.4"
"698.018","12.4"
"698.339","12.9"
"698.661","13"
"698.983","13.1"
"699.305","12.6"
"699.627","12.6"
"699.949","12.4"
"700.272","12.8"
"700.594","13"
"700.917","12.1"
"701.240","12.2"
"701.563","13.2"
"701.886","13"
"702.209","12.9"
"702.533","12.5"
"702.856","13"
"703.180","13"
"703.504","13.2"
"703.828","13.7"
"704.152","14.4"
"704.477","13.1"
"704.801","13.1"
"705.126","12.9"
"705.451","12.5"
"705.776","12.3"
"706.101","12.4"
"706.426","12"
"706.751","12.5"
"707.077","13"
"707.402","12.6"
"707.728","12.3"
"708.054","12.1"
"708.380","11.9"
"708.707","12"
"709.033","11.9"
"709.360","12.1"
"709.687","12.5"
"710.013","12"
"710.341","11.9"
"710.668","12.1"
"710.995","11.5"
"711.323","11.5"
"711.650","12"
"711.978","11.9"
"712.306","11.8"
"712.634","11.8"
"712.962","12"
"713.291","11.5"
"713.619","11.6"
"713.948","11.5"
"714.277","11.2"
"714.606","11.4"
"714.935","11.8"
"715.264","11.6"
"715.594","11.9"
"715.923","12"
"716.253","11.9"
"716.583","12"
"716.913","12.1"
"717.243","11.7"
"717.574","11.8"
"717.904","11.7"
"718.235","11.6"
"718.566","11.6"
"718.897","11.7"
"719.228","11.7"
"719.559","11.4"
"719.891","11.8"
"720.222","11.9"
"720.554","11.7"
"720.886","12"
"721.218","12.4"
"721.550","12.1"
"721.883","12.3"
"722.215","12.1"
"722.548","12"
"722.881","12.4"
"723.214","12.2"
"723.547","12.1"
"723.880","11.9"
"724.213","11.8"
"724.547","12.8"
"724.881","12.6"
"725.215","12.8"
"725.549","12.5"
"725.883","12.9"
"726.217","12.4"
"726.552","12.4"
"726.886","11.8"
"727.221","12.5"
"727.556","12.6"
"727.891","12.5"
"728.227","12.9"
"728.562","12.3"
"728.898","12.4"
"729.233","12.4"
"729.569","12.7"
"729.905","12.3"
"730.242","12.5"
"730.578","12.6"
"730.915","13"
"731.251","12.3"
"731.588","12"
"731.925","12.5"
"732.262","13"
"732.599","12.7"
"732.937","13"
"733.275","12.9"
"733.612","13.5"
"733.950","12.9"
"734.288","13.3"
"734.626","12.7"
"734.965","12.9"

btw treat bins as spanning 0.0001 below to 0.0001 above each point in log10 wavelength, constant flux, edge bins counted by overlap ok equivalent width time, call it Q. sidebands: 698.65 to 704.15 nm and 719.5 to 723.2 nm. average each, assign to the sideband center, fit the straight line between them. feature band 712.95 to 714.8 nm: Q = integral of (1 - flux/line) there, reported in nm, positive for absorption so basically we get 0.13 nm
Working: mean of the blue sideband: 12.9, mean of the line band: 11.5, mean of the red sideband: 12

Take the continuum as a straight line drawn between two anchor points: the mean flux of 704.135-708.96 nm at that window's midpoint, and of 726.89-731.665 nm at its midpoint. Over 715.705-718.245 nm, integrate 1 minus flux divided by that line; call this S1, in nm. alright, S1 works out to 0.13 nm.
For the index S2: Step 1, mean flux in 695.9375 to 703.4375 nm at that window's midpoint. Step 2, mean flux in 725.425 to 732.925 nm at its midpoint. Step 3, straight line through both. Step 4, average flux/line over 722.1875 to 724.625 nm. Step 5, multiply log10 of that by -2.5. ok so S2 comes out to 0.04 mag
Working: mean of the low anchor 12.8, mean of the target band 12.1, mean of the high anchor 12.5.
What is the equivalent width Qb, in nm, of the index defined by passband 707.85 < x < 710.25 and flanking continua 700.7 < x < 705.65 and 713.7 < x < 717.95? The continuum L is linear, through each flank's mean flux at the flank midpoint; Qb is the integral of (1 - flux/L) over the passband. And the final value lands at 0.06 nm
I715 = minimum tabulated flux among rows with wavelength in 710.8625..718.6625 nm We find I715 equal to 11.2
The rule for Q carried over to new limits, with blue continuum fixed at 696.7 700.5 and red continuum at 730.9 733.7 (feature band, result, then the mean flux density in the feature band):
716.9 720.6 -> 0.31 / 11.7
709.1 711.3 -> 0.14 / 12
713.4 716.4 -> 0.27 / 11.7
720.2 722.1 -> 0.10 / 12.1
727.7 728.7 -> 0.01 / 12.6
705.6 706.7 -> 0.05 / 12.3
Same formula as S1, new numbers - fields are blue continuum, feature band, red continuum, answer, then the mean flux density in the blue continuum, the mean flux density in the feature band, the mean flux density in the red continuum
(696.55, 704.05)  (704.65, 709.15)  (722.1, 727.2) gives 0.117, 12.9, 12.4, 12.3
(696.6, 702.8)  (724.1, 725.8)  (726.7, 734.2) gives 0.014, 12.8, 12.5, 12.6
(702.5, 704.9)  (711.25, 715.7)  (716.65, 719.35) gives 0.203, 13.3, 11.7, 11.7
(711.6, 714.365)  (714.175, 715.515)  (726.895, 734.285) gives 0.030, 11.7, 11.5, 12.6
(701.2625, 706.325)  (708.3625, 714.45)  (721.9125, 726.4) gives 0.439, 13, 11.8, 12.3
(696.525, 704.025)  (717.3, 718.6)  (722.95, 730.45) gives 0.092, 12.9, 11.7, 12.4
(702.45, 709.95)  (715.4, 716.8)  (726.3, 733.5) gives 0.073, 12.6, 11.9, 12.5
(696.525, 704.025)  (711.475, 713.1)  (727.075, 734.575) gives 0.114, 12.9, 11.9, 12.7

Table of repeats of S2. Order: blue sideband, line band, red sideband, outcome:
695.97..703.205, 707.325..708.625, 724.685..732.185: 0.05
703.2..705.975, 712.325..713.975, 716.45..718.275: 0.05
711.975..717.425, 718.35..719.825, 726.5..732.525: 0.03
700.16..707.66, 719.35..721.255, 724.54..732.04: 0.07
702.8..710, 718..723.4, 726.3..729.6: 0.05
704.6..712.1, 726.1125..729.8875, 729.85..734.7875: 0.02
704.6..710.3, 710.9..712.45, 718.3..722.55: 0.04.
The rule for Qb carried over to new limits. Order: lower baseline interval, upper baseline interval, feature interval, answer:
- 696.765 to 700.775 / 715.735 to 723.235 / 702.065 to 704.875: -0.13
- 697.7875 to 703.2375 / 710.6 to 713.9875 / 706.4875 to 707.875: -0.04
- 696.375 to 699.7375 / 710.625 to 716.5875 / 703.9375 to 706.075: -0.11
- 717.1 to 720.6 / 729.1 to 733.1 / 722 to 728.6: -0.12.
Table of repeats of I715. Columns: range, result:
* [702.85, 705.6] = 12.5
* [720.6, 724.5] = 11.8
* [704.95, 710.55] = 11.9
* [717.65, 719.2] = 11.6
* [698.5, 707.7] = 12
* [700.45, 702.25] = 12.1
